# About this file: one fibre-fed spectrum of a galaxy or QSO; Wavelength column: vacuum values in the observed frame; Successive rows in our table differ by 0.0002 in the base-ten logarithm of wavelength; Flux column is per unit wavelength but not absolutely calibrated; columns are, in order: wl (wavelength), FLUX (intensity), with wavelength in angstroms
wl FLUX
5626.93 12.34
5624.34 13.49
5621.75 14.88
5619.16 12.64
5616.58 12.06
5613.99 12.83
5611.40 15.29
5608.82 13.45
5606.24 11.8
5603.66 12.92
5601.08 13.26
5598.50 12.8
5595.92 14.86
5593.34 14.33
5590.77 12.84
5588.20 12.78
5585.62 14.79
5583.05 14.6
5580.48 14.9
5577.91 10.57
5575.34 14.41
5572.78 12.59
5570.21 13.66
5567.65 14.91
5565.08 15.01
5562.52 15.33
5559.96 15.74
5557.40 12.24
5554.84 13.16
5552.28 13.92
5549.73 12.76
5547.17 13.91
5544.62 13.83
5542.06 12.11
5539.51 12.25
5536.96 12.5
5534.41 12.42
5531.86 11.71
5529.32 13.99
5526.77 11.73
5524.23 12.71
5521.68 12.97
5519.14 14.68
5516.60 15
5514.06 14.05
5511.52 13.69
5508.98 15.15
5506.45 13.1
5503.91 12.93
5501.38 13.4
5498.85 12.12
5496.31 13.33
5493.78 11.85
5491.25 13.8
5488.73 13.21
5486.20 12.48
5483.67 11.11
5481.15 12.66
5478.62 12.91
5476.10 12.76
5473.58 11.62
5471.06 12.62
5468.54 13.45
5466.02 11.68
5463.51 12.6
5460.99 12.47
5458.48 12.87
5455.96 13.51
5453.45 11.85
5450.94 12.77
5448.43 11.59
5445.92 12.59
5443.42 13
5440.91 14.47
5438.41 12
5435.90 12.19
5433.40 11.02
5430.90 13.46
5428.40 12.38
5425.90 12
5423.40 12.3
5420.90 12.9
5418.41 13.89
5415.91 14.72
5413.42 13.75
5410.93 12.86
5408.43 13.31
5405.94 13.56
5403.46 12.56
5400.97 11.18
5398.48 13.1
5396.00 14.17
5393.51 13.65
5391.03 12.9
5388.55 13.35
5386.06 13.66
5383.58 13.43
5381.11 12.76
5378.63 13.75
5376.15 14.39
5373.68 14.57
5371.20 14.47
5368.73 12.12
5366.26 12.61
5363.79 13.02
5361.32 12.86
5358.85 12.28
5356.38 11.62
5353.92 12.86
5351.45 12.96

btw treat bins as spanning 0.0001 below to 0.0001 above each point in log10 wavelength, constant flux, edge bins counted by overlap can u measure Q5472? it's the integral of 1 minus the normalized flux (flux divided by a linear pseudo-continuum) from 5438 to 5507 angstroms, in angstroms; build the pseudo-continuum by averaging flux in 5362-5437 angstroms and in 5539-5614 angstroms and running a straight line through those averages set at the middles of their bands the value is 3.4 angstroms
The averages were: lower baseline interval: 13.1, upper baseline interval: 13.6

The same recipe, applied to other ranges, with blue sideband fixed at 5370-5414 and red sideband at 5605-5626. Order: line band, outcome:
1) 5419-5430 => 0.71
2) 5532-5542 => 0.79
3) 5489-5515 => 0.04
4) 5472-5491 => 1.26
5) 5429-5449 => 1.22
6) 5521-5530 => 0.38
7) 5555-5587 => -1.71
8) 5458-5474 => 1.04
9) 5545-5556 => -0.12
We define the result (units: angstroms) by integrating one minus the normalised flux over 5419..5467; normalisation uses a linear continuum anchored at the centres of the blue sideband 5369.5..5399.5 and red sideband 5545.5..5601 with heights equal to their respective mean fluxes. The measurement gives 4.11 angstroms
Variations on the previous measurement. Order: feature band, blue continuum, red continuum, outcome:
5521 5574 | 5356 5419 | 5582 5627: 0.4 angstroms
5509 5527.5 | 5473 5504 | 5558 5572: -0.4 angstroms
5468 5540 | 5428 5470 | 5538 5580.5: 0.5 angstroms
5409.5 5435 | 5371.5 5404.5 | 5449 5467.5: 0.1 angstroms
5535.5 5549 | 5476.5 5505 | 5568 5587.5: 0.4 angstroms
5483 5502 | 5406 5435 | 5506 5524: 1.5 angstroms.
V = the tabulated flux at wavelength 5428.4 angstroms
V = 12.38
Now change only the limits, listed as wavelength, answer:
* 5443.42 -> 13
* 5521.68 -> 12.97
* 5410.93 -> 12.86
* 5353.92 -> 12.86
